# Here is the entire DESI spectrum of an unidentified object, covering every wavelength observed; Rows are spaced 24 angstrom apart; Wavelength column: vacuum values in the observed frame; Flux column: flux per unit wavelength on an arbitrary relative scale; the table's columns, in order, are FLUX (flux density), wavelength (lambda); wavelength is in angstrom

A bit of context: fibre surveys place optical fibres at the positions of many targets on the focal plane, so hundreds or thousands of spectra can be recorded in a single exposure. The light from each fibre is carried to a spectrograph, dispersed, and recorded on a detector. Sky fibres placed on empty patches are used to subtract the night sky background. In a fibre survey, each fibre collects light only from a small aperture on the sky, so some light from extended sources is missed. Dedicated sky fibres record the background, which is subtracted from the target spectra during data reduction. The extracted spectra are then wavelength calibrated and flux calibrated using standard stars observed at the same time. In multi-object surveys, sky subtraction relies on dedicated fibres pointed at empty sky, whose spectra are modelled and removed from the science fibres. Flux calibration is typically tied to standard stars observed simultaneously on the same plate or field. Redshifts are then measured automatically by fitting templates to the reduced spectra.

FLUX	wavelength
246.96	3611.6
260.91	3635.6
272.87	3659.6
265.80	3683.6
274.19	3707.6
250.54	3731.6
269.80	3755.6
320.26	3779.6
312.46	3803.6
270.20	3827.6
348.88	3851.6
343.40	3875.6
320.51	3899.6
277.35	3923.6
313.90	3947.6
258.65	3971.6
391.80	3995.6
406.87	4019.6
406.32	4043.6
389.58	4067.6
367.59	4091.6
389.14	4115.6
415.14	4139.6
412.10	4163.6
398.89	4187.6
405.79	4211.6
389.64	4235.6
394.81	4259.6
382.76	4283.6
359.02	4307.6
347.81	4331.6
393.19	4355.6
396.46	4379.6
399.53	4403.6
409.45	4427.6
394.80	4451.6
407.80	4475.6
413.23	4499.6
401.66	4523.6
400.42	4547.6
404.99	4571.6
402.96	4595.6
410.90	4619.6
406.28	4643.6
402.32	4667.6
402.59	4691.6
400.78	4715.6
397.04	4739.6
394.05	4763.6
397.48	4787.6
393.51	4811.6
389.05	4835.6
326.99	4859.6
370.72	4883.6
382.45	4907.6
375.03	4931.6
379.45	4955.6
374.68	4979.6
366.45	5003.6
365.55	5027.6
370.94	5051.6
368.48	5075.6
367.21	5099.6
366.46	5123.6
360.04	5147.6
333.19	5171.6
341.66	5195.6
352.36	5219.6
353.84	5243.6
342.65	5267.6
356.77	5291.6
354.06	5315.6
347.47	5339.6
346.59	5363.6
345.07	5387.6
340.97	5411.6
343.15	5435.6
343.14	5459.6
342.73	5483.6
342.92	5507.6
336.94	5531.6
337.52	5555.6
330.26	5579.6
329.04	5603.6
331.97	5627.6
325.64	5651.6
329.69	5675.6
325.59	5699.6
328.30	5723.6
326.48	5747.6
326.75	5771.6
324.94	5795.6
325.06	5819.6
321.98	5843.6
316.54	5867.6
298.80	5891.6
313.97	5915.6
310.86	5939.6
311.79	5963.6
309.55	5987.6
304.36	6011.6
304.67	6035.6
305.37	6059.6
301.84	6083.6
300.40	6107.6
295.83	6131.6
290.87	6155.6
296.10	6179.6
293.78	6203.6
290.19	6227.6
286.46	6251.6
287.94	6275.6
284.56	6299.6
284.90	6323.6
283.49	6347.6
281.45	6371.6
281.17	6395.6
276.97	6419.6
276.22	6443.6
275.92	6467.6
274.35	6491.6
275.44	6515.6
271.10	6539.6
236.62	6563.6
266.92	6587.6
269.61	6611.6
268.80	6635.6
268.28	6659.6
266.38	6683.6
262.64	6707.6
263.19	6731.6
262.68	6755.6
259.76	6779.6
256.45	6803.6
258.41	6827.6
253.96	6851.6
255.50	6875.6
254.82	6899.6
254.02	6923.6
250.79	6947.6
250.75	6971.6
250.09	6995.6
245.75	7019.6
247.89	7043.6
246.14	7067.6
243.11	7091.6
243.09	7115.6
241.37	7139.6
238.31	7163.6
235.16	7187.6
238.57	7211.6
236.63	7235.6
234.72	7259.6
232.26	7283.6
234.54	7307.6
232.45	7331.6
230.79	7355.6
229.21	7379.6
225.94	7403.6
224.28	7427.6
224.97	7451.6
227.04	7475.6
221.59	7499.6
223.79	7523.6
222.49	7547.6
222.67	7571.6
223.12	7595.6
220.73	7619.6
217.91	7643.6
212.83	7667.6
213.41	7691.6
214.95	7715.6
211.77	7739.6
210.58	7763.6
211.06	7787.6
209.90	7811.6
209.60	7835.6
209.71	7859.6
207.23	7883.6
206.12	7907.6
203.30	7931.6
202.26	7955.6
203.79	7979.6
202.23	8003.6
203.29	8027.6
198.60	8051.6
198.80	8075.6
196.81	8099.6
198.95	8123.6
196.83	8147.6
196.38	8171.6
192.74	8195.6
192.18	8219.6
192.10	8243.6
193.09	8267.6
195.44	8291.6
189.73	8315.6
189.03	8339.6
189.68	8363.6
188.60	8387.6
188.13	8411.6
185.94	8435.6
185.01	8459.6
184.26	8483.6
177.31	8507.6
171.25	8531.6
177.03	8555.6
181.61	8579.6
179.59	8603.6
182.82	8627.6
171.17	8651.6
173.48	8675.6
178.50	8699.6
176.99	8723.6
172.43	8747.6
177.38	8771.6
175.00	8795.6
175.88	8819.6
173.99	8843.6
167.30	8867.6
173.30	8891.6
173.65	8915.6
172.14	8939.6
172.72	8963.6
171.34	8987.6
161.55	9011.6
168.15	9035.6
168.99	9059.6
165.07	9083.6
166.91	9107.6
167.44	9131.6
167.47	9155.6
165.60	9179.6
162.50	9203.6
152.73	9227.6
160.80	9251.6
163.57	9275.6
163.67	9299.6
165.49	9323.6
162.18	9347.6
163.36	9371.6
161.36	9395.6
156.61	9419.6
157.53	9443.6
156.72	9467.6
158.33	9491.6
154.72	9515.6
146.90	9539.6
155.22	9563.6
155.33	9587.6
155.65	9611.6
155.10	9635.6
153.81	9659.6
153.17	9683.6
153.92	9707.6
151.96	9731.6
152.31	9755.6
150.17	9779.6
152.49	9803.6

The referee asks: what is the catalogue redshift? 0.00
